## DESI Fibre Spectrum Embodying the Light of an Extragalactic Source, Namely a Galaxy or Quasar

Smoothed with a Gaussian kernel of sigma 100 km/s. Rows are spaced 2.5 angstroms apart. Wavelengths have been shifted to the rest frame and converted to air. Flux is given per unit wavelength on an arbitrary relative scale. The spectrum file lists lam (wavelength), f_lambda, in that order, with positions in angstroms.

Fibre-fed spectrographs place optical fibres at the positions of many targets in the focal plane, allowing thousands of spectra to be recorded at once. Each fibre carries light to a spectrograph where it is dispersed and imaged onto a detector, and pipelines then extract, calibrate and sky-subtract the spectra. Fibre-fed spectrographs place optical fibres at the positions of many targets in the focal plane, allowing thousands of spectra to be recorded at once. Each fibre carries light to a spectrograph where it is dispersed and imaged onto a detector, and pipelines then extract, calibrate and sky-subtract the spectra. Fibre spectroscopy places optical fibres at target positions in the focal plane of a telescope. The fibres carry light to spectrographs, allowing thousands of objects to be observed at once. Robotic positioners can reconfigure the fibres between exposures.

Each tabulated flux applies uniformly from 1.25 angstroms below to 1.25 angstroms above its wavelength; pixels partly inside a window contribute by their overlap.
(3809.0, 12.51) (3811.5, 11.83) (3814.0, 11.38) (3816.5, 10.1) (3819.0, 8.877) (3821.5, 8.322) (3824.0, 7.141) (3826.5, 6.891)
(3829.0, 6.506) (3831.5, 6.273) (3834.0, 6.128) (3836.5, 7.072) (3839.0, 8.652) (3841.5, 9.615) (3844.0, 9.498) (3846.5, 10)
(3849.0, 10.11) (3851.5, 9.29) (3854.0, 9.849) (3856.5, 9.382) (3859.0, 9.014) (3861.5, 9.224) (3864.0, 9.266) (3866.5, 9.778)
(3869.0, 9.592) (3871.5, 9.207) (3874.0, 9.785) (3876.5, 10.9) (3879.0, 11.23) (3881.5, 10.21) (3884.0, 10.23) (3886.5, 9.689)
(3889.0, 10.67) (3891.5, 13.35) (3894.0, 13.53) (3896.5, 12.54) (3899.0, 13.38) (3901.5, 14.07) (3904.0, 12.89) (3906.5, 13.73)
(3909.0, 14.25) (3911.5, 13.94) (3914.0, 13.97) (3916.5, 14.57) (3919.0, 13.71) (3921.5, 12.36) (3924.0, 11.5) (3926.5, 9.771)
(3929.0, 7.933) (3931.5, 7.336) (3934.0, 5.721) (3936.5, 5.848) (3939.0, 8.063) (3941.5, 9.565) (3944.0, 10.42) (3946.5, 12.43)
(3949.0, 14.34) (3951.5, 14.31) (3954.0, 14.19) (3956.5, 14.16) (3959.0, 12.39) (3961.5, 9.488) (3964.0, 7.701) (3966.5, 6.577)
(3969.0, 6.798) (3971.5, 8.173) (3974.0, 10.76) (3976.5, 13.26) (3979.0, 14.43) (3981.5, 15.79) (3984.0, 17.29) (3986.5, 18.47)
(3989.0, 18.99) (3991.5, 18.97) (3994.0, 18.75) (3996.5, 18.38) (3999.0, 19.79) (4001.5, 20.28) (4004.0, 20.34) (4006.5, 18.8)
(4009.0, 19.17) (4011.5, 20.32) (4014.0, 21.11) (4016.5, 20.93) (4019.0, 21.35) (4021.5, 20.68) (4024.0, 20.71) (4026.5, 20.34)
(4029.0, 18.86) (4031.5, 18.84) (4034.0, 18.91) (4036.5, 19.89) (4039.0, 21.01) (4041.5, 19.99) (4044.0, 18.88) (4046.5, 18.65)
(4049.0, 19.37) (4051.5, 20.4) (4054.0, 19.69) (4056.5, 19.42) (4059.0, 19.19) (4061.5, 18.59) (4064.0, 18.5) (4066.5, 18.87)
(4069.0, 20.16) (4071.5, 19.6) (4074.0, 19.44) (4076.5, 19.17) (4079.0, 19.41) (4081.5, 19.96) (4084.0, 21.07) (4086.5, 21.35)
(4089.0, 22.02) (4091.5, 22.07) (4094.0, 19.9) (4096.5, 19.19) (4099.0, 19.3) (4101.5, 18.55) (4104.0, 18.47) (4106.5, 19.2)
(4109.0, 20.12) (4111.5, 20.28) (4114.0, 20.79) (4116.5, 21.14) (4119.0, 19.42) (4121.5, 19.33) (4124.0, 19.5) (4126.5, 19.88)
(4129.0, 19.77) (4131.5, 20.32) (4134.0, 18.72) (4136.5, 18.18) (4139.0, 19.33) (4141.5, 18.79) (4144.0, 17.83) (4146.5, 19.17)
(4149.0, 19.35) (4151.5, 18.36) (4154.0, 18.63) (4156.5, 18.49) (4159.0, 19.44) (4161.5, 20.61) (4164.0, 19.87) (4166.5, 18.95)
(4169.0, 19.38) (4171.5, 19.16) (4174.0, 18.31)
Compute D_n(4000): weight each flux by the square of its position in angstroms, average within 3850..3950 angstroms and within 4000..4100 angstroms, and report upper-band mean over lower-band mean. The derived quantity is 1.97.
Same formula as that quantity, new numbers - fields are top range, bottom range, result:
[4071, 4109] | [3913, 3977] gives 2.03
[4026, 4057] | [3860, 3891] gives 2.11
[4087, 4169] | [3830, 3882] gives 2.43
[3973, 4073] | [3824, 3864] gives 2.45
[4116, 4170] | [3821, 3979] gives 2.09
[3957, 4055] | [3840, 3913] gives 1.68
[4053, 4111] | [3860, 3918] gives 1.85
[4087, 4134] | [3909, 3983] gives 1.95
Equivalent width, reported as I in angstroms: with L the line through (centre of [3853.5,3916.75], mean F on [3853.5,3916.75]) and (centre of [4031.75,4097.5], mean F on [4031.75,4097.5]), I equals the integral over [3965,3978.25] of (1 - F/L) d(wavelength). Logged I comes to 5.3 angstroms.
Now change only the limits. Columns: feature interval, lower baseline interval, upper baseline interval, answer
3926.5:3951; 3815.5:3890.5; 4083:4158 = 6.4 angstroms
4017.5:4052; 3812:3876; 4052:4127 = -5.0 angstroms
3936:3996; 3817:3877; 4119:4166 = 1.6 angstroms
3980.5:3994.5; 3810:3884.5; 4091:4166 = -3.7 angstroms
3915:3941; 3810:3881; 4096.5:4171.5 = 4.9 angstroms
